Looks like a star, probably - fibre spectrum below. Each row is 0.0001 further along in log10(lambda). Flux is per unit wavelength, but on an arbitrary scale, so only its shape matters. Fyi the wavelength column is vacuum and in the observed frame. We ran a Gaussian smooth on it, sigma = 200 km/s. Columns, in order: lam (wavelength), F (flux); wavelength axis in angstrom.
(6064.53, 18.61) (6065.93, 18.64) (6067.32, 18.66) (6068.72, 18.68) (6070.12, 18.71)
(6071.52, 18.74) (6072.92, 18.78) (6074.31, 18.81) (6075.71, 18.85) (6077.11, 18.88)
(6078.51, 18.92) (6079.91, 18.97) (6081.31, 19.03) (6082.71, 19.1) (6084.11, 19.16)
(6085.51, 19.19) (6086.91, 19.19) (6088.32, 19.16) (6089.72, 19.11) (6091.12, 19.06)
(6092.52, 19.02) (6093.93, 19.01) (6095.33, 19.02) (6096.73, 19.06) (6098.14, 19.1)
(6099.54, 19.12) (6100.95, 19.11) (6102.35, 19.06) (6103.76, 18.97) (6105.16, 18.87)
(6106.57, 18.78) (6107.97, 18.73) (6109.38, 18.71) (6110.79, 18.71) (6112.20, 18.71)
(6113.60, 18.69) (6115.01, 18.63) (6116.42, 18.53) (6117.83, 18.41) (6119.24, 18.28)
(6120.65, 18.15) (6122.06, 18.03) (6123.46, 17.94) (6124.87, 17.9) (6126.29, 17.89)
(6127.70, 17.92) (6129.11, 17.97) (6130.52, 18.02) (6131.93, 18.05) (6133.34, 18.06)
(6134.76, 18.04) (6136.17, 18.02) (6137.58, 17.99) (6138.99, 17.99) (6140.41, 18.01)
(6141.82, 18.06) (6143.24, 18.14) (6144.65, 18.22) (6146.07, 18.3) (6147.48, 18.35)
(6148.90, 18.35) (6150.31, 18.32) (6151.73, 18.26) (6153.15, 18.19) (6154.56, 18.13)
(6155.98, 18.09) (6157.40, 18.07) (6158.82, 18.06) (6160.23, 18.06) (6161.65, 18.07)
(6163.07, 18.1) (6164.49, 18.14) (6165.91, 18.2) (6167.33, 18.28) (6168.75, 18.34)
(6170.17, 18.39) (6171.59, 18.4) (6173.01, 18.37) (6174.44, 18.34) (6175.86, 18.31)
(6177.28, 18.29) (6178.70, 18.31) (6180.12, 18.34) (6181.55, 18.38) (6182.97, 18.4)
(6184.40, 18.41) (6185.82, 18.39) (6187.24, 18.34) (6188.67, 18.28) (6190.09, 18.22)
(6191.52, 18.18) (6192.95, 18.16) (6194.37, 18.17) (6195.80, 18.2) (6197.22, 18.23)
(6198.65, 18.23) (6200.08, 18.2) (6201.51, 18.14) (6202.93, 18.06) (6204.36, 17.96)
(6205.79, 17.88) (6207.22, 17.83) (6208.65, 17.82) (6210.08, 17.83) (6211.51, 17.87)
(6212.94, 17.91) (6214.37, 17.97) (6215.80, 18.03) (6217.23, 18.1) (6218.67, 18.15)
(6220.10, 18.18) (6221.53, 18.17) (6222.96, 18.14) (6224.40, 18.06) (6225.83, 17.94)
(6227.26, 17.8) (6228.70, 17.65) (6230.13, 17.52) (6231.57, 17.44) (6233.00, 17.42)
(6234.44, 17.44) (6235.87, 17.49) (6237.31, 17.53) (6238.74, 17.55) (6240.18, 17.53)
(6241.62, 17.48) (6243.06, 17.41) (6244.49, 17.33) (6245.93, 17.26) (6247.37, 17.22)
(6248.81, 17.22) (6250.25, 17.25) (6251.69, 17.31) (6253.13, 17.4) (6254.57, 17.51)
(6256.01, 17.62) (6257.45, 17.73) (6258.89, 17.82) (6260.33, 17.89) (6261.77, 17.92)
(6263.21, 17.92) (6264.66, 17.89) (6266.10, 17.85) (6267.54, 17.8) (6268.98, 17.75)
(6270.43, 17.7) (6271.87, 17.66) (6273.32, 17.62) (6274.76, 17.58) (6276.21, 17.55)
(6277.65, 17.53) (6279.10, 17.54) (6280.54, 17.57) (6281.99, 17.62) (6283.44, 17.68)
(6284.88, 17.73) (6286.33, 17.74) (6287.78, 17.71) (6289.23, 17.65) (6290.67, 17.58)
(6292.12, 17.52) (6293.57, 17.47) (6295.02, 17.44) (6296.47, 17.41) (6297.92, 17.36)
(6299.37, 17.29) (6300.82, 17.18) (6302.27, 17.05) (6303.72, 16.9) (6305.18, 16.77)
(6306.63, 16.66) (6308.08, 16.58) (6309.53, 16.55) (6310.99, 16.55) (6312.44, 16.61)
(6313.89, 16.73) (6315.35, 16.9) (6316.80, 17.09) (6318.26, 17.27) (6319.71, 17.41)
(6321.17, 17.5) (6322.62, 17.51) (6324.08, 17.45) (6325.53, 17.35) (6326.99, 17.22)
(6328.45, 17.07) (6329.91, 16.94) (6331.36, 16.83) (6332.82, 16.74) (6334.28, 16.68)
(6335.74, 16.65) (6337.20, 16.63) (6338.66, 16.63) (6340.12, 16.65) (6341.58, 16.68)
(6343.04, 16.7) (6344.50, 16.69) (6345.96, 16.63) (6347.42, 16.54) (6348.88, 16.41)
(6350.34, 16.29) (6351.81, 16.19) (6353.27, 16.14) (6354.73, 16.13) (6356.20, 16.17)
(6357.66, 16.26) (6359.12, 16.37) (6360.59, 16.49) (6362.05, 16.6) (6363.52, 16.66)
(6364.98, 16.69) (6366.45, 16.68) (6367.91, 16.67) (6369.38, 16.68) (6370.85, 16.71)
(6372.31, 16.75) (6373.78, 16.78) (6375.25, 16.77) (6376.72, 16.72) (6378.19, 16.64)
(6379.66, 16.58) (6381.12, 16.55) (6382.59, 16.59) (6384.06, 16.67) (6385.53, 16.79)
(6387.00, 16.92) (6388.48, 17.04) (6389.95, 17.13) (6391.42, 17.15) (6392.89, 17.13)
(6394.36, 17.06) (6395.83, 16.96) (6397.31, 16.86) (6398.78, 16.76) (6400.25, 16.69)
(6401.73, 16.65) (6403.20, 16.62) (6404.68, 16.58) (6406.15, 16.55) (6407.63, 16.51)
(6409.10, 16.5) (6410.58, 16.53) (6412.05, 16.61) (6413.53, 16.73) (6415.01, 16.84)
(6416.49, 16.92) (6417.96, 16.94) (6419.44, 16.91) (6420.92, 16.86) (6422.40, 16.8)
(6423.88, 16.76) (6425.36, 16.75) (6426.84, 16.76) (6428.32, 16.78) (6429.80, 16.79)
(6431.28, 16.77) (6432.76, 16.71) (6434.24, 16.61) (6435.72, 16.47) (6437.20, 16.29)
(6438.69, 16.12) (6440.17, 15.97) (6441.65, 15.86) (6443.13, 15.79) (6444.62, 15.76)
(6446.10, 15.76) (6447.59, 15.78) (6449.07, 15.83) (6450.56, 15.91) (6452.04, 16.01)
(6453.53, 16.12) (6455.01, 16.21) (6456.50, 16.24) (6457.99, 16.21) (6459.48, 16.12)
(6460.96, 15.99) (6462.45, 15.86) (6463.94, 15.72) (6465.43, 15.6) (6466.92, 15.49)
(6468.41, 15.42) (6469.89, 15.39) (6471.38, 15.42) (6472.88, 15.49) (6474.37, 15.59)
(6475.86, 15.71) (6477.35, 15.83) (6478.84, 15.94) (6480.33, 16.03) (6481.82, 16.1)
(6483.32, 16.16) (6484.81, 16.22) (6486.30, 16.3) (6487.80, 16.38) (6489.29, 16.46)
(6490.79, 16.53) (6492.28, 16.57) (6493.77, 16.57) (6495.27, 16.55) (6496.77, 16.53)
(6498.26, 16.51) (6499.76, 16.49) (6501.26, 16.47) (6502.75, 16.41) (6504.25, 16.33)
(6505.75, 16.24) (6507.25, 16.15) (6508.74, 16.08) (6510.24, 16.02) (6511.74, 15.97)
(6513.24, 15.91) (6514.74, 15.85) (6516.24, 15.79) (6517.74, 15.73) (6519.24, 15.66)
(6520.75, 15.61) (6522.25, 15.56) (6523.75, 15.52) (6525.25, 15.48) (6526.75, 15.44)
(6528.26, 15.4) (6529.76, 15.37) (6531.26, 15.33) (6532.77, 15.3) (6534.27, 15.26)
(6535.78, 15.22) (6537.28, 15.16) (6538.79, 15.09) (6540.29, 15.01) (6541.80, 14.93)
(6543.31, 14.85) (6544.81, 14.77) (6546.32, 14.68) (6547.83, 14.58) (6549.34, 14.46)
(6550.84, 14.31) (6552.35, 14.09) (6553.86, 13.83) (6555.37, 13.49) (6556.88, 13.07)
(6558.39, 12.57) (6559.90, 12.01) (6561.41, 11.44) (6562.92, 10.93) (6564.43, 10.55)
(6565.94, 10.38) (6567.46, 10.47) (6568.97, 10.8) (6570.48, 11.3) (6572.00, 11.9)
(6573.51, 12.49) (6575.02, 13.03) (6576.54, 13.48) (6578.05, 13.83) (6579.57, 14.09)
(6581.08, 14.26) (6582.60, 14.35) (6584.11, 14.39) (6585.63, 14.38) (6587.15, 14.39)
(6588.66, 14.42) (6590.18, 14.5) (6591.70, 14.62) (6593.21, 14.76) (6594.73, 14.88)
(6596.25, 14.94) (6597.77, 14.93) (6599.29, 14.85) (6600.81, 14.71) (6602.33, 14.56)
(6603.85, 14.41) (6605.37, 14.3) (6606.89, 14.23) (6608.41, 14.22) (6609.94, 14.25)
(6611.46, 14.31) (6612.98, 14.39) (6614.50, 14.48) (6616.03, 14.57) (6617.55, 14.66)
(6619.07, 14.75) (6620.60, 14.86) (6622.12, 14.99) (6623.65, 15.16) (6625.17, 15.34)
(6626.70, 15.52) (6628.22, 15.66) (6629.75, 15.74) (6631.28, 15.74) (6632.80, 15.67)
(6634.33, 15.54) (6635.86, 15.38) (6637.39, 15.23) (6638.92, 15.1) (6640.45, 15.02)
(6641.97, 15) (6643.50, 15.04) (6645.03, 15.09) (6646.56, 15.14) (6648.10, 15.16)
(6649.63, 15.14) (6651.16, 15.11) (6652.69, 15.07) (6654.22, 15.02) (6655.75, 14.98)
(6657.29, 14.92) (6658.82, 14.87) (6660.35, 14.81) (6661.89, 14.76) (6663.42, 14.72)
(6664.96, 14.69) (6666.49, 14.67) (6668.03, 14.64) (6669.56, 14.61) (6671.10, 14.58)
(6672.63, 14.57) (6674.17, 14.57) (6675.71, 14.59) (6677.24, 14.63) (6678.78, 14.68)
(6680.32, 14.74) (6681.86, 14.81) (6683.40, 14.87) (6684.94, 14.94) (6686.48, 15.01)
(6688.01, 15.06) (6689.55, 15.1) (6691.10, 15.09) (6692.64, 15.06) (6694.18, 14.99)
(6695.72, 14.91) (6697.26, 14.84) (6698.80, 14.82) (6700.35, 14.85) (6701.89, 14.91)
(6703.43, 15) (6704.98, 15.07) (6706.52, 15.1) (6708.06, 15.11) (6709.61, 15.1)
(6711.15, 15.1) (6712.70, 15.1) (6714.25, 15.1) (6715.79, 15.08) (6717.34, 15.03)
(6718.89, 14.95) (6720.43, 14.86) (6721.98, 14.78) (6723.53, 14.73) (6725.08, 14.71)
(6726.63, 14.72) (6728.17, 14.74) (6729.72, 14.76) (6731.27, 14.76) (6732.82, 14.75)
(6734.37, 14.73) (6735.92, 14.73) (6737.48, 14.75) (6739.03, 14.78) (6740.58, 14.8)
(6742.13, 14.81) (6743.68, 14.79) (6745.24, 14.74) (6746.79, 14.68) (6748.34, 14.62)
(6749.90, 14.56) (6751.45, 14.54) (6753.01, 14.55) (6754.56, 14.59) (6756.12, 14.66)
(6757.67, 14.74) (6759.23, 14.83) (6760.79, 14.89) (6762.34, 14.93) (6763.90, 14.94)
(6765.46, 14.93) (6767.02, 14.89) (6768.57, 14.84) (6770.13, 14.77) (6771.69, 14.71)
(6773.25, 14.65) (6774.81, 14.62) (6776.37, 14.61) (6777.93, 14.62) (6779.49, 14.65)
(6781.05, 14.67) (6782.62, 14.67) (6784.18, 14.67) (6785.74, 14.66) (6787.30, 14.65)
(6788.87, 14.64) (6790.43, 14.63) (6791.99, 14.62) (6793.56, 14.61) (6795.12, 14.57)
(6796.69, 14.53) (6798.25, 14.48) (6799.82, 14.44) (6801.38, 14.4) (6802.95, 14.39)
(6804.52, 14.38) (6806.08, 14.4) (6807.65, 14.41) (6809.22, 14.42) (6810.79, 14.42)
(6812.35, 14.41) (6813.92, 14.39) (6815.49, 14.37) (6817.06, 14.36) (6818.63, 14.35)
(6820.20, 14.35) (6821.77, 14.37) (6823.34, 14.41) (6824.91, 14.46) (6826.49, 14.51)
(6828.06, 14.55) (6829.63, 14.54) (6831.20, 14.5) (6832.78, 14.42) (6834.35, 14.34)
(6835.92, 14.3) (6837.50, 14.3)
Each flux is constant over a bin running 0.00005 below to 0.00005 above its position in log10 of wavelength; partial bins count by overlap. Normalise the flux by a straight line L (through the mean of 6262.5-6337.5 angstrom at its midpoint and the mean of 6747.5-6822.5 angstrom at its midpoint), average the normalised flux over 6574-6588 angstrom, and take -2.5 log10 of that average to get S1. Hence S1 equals 0.13 mag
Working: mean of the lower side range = 17.3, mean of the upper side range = 14.6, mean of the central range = 14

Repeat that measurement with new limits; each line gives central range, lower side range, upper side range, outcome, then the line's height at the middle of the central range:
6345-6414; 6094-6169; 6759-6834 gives 0.02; 16.9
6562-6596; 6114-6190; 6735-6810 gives 0.20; 15.8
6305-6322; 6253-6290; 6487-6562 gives 0.03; 17.3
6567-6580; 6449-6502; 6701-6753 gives 0.25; 15.6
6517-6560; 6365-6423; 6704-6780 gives 0.08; 16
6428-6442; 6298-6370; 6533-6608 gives -0.07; 15.5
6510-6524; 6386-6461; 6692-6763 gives 0.02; 16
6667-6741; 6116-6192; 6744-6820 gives 0.01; 15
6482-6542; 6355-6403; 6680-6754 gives 0.01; 16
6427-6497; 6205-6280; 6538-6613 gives -0.07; 15.1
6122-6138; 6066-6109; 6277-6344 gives 0.04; 18.6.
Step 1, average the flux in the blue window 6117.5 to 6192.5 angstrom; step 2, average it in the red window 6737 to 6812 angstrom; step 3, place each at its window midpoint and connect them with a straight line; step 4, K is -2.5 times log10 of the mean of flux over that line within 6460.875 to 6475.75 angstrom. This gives 0.06 mag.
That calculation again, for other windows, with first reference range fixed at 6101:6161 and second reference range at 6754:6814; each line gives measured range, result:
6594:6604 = 0.06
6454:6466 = 0.03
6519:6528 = 0.04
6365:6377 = 0.01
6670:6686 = 0.04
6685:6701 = 0.01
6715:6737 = 0.01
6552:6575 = 0.31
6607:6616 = 0.09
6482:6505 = -0.01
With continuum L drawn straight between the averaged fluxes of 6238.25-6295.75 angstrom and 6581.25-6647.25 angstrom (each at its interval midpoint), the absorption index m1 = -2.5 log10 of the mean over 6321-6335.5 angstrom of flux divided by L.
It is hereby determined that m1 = 0.00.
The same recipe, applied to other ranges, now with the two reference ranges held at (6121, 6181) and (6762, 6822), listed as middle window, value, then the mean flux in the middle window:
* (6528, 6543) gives 0.057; 15.2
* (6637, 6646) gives 0.023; 15.1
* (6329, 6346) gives 0.026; 16.7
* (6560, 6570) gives 0.410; 10.9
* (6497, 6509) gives -0.012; 16.4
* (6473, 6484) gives 0.030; 15.9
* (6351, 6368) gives 0.037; 16.4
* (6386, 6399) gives -0.013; 17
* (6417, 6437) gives -0.010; 16.8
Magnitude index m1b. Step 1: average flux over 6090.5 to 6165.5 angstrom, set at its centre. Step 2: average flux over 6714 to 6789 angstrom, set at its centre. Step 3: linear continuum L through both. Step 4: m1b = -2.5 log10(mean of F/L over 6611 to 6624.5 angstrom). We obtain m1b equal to 0.06 mag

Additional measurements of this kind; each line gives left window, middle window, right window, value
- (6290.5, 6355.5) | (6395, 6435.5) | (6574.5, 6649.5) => -0.03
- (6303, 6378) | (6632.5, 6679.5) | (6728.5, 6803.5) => 0.02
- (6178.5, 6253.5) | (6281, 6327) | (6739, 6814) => 0.01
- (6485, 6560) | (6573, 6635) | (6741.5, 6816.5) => 0.04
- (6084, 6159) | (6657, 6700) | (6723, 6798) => 0.03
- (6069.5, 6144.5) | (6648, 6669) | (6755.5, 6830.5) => 0.03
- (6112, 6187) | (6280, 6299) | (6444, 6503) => -0.02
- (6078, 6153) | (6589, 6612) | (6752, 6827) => 0.08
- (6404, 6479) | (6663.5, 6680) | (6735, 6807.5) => 0.04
